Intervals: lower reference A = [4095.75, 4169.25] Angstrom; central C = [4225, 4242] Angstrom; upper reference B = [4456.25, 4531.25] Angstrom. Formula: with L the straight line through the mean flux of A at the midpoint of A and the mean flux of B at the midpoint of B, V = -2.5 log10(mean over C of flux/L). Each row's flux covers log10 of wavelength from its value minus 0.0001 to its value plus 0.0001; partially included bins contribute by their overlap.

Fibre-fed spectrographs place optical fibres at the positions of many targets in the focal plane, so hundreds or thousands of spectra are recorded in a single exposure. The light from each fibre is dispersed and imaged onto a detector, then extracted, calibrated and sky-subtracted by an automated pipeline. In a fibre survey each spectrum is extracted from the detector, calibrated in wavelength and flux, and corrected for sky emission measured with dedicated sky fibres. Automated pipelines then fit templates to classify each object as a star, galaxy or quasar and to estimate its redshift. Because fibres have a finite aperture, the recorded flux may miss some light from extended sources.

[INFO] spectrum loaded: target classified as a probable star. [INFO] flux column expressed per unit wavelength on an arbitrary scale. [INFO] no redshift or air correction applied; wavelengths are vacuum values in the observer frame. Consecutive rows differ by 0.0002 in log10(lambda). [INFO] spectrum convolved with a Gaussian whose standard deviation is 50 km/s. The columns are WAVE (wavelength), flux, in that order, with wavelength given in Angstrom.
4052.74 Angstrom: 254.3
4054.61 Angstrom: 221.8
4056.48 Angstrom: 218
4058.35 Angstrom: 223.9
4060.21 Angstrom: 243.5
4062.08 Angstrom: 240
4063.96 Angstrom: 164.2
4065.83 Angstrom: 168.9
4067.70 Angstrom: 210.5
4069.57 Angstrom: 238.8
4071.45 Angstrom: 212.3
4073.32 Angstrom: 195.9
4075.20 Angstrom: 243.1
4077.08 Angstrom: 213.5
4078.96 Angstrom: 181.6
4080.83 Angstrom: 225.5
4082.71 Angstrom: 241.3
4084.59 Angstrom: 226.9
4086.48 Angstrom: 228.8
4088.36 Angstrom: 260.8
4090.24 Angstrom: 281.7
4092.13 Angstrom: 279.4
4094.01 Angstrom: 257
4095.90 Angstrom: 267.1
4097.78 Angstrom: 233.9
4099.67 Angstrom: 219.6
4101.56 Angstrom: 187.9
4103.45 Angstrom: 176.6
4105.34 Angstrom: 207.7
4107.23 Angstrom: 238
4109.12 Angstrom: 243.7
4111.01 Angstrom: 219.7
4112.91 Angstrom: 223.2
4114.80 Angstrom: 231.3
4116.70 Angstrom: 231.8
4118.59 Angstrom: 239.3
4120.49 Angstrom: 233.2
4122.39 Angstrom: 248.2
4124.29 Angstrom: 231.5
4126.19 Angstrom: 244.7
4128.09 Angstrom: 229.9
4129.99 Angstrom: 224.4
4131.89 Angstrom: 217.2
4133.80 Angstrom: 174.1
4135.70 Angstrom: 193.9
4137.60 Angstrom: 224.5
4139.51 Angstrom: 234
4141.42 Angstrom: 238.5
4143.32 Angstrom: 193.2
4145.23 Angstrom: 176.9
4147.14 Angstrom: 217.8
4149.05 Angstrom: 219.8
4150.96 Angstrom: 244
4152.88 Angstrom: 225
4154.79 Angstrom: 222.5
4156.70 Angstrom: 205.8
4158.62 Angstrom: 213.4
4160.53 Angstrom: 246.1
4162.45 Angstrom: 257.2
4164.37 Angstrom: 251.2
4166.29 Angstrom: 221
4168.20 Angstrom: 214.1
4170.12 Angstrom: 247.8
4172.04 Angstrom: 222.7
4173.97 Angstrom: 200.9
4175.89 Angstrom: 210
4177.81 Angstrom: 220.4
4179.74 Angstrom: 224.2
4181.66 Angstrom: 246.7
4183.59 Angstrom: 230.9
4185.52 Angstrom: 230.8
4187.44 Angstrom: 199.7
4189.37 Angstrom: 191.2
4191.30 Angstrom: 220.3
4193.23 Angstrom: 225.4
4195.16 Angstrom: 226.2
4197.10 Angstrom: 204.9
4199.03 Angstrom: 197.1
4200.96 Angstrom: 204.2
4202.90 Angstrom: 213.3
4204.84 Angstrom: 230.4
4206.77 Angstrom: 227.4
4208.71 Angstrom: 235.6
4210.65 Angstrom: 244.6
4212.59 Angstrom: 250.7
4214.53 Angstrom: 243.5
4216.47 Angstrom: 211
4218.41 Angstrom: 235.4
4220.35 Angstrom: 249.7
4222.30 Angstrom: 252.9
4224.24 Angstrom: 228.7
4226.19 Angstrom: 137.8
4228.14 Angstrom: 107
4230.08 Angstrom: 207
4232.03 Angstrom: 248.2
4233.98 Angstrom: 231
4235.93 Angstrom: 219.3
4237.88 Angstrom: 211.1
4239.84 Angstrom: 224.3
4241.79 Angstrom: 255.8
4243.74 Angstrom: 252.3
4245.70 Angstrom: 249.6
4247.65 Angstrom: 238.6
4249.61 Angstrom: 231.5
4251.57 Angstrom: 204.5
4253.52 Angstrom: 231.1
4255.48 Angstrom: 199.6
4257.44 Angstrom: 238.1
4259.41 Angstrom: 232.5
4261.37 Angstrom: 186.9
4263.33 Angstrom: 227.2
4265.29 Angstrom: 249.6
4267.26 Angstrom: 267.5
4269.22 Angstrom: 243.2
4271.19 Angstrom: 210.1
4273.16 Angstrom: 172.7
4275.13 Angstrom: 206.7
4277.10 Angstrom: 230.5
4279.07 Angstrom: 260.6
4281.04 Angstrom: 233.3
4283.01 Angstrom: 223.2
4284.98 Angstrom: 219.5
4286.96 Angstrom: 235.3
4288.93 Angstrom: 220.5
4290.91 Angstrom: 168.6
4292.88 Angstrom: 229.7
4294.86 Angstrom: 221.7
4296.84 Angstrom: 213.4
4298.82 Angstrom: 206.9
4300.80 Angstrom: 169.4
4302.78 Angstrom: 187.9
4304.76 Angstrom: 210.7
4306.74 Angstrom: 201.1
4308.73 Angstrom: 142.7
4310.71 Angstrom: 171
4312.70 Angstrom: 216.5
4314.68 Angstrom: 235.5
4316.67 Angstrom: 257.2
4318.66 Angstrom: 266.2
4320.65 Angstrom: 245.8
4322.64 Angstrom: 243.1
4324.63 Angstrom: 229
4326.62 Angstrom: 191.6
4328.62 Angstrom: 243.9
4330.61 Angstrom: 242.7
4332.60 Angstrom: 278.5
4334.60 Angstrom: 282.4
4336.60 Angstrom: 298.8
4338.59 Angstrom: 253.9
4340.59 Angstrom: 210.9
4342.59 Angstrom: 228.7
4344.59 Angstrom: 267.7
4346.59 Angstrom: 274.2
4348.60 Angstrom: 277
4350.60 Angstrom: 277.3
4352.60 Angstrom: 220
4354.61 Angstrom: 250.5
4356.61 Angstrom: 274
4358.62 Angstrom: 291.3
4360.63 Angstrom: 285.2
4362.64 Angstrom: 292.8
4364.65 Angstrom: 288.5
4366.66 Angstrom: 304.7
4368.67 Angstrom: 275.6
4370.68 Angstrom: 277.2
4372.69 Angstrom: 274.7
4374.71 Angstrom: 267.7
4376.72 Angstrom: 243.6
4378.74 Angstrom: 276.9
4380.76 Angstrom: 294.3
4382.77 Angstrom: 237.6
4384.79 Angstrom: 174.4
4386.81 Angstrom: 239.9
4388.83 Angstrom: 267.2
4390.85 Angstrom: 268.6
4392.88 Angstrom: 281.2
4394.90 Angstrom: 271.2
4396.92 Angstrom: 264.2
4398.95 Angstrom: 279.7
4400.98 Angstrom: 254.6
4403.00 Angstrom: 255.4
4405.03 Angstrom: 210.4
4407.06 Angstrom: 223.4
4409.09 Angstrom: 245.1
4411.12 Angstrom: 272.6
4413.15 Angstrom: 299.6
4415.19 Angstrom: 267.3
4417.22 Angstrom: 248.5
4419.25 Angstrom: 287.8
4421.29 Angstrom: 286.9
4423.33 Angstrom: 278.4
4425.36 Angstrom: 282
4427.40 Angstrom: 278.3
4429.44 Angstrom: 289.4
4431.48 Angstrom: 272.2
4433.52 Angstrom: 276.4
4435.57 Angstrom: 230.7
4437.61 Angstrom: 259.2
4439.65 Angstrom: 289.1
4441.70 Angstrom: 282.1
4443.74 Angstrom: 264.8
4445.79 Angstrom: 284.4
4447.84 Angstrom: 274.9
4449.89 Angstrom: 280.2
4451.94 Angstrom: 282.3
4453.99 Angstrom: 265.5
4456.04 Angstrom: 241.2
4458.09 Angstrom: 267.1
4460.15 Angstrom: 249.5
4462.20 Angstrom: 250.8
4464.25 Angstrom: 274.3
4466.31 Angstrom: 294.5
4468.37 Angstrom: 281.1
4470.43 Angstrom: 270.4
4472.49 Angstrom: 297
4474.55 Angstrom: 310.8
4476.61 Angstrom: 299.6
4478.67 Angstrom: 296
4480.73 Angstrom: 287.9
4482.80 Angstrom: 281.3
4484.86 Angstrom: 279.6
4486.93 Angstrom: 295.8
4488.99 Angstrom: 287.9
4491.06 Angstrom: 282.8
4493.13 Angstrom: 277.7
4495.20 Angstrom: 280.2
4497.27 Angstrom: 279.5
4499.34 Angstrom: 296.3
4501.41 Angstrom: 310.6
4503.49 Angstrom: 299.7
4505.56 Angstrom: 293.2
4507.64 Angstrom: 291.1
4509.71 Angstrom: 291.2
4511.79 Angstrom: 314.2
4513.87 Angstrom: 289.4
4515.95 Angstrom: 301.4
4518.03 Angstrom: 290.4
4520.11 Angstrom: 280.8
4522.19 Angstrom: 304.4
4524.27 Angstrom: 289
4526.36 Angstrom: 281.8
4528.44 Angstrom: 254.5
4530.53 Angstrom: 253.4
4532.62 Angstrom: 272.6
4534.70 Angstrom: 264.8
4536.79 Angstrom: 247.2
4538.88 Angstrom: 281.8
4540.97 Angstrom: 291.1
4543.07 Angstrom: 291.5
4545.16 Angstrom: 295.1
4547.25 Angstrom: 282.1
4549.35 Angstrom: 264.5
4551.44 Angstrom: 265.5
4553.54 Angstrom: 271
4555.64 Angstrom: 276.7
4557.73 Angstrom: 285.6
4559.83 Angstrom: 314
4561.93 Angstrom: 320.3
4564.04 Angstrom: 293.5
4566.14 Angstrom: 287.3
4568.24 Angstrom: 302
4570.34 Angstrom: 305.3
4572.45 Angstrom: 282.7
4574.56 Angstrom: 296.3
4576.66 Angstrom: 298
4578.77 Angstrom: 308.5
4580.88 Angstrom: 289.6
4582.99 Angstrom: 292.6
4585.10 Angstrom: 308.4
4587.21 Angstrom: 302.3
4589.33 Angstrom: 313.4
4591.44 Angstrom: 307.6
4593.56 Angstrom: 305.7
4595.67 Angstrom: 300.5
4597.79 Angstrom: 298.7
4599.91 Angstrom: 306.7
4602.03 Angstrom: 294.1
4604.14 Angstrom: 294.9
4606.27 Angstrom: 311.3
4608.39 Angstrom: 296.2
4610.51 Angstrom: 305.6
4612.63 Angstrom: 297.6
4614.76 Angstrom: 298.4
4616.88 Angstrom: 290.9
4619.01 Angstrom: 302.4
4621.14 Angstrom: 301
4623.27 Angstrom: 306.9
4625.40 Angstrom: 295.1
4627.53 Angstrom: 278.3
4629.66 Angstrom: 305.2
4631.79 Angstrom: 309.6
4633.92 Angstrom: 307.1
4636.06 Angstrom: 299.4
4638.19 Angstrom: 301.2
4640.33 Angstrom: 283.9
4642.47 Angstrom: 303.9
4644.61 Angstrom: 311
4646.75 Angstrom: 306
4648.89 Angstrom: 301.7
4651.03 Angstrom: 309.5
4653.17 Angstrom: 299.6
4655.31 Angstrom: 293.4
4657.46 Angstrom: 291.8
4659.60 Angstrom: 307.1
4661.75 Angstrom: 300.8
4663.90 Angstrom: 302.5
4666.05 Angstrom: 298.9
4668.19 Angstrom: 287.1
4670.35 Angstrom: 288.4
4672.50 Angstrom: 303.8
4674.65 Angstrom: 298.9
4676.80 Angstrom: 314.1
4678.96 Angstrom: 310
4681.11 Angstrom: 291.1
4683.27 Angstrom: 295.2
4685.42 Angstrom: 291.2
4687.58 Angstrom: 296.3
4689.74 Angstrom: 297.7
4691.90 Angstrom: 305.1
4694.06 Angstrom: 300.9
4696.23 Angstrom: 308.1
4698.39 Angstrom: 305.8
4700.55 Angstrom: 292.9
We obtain 0.187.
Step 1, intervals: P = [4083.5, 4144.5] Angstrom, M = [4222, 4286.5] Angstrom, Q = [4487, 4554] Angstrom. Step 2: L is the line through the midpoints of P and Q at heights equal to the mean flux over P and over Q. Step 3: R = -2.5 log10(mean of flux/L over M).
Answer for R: 0.121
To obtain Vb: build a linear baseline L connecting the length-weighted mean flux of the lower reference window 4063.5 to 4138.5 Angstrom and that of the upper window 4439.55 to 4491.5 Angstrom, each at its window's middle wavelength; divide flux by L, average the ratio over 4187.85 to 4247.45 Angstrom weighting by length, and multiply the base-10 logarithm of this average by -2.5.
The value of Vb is 0.10 mag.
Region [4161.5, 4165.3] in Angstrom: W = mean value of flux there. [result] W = 254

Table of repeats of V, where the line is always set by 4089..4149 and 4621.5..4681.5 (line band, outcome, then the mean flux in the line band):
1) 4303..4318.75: 0.21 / 208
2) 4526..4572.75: 0.02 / 282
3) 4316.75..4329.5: 0.07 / 238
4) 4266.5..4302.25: 0.15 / 218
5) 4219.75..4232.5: 0.20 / 201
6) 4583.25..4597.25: -0.05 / 305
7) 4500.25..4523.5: -0.06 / 297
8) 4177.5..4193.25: 0.07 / 221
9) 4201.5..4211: 0.05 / 228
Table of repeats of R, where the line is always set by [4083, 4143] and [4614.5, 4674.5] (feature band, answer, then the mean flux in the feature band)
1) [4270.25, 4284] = 0.15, 220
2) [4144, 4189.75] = 0.07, 223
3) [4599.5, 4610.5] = -0.02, 301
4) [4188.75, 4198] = 0.13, 214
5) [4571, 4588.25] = -0.02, 297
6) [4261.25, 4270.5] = 0.05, 239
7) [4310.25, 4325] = 0.09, 235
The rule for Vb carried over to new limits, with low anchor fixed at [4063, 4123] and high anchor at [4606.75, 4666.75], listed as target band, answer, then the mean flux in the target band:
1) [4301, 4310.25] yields 0.36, 183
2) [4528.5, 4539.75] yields 0.09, 263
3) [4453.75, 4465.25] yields 0.07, 258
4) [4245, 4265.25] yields 0.11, 225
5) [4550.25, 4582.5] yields -0.01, 293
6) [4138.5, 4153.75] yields 0.07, 219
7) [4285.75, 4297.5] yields 0.18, 215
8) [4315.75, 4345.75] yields 0.04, 249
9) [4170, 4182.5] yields 0.07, 223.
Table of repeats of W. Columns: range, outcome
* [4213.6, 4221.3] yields 235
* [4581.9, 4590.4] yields 304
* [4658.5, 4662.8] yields 304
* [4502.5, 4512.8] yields 298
